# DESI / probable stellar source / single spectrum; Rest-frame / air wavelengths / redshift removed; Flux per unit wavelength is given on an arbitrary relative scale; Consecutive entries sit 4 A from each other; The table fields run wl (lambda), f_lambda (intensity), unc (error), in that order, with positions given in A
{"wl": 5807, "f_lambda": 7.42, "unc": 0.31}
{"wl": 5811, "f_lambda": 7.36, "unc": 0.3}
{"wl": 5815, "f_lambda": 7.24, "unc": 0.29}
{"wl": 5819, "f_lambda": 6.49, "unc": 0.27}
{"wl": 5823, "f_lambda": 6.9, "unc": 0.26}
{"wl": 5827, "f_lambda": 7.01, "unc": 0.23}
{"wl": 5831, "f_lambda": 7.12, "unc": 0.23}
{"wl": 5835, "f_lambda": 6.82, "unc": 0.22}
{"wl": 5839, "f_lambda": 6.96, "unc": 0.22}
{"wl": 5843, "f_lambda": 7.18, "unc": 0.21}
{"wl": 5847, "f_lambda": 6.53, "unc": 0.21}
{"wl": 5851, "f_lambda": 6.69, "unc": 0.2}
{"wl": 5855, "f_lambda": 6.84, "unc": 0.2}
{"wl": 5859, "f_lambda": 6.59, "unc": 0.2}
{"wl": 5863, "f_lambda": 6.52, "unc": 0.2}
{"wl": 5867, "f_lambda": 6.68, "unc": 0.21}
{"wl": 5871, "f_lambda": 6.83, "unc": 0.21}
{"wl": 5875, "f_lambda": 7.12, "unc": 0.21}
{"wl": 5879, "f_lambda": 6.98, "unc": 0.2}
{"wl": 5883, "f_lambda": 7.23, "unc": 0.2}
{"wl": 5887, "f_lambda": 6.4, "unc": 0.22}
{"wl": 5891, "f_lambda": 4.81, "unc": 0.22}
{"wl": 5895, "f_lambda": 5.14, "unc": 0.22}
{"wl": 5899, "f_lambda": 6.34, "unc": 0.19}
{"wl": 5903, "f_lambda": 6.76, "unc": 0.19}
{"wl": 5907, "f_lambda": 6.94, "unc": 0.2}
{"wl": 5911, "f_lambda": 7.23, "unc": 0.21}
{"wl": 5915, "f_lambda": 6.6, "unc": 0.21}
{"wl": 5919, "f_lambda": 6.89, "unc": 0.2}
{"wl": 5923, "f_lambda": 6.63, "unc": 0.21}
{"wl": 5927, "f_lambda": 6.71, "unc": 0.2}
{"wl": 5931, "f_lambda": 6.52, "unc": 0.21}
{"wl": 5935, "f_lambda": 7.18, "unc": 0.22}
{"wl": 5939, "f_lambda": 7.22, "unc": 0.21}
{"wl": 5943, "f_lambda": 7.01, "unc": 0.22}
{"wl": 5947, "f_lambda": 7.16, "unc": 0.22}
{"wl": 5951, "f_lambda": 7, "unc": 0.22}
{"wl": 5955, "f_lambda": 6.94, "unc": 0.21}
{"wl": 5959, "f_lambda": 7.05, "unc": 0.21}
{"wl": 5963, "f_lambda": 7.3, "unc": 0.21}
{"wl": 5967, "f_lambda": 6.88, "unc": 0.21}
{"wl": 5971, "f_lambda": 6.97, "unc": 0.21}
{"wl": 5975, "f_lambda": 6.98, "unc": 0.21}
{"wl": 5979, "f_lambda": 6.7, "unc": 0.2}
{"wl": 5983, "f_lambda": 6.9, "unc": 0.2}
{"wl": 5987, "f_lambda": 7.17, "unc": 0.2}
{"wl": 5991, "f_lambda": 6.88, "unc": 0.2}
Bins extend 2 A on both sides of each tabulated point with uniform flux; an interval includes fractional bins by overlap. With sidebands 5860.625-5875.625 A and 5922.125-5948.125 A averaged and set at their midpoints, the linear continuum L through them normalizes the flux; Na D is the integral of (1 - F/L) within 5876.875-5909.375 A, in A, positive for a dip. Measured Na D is 2.3 A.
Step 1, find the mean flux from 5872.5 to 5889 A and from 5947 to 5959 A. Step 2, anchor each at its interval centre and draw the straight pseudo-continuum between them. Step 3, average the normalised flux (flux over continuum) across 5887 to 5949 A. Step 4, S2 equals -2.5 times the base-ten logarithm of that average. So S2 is 0.06 mag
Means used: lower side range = 6.93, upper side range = 7.02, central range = 6.6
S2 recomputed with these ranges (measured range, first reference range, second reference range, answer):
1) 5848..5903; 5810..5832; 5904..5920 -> 0.07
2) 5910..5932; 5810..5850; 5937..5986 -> 0.04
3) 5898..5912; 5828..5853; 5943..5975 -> 0.02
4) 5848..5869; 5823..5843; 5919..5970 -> 0.05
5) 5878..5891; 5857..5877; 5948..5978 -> 0.04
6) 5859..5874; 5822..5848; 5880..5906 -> -0.03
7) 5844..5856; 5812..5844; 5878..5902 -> -0.01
